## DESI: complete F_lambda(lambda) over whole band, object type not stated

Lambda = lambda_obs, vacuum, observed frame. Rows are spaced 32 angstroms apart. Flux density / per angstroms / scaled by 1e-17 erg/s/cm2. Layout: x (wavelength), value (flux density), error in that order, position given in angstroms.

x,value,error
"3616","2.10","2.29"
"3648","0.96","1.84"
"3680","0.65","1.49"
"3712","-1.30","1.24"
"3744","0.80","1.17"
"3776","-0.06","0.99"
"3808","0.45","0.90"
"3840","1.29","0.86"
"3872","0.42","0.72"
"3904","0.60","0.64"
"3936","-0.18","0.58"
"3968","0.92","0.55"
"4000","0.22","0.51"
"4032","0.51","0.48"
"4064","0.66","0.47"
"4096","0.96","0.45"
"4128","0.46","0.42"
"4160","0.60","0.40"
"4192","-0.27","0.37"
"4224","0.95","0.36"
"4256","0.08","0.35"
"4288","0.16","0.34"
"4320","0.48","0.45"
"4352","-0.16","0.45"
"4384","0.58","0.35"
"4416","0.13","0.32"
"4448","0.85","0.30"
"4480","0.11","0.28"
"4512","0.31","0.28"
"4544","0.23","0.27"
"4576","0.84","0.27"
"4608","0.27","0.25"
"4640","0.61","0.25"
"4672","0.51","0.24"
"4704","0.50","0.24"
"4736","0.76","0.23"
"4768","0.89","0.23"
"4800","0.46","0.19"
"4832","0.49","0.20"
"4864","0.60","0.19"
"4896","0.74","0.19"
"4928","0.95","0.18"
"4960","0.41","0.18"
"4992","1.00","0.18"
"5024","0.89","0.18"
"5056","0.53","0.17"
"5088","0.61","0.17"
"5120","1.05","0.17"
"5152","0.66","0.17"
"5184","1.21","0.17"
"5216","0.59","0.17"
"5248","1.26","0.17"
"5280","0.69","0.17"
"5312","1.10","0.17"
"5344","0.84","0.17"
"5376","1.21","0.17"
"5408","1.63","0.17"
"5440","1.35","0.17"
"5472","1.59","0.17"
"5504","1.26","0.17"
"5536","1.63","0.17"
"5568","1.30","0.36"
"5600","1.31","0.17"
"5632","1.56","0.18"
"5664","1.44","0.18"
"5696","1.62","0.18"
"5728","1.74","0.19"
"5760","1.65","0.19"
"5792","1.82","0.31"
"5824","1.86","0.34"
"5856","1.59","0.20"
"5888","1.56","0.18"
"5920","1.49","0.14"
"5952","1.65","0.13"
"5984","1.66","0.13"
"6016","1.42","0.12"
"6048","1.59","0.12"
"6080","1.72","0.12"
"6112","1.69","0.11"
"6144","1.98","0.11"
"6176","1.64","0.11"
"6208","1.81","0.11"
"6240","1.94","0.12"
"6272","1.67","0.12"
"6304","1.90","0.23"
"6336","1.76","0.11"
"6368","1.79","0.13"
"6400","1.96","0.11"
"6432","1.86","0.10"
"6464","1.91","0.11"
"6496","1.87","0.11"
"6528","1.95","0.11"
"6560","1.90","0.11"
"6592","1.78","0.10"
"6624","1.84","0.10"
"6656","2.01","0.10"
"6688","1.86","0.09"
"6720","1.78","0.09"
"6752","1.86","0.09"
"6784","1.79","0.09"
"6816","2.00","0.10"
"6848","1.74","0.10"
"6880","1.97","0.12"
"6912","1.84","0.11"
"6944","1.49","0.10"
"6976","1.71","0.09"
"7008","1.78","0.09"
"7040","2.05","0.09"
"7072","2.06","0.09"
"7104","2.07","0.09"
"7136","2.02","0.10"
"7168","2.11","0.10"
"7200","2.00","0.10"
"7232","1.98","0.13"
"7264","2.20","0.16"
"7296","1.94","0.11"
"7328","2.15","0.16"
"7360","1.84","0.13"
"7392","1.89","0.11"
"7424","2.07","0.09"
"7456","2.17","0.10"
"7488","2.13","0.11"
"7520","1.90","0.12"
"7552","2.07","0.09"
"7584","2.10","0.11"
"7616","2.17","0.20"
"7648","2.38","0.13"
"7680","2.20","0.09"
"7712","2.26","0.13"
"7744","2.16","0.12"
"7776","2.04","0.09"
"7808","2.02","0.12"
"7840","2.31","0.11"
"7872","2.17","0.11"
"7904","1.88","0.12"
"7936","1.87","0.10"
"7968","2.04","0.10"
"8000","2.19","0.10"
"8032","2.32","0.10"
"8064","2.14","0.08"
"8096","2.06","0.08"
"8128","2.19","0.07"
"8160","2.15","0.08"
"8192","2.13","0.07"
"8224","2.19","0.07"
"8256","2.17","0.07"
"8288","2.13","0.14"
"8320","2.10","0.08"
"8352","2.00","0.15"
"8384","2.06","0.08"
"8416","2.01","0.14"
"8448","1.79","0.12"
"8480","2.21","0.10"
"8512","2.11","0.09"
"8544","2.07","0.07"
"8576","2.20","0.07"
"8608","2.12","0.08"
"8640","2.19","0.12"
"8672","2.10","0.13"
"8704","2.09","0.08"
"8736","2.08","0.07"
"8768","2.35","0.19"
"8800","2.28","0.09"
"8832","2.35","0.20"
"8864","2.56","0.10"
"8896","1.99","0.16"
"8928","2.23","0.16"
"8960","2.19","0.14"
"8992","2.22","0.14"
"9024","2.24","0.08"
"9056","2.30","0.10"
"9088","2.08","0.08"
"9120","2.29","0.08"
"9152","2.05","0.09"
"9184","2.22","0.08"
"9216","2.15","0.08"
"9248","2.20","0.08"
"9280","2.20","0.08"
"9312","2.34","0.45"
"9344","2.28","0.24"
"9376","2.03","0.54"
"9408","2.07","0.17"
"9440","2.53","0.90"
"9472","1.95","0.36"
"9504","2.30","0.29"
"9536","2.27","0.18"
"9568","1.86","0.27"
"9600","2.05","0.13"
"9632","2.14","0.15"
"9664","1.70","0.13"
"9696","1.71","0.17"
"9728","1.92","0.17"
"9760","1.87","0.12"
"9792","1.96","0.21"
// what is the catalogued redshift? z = 0.345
